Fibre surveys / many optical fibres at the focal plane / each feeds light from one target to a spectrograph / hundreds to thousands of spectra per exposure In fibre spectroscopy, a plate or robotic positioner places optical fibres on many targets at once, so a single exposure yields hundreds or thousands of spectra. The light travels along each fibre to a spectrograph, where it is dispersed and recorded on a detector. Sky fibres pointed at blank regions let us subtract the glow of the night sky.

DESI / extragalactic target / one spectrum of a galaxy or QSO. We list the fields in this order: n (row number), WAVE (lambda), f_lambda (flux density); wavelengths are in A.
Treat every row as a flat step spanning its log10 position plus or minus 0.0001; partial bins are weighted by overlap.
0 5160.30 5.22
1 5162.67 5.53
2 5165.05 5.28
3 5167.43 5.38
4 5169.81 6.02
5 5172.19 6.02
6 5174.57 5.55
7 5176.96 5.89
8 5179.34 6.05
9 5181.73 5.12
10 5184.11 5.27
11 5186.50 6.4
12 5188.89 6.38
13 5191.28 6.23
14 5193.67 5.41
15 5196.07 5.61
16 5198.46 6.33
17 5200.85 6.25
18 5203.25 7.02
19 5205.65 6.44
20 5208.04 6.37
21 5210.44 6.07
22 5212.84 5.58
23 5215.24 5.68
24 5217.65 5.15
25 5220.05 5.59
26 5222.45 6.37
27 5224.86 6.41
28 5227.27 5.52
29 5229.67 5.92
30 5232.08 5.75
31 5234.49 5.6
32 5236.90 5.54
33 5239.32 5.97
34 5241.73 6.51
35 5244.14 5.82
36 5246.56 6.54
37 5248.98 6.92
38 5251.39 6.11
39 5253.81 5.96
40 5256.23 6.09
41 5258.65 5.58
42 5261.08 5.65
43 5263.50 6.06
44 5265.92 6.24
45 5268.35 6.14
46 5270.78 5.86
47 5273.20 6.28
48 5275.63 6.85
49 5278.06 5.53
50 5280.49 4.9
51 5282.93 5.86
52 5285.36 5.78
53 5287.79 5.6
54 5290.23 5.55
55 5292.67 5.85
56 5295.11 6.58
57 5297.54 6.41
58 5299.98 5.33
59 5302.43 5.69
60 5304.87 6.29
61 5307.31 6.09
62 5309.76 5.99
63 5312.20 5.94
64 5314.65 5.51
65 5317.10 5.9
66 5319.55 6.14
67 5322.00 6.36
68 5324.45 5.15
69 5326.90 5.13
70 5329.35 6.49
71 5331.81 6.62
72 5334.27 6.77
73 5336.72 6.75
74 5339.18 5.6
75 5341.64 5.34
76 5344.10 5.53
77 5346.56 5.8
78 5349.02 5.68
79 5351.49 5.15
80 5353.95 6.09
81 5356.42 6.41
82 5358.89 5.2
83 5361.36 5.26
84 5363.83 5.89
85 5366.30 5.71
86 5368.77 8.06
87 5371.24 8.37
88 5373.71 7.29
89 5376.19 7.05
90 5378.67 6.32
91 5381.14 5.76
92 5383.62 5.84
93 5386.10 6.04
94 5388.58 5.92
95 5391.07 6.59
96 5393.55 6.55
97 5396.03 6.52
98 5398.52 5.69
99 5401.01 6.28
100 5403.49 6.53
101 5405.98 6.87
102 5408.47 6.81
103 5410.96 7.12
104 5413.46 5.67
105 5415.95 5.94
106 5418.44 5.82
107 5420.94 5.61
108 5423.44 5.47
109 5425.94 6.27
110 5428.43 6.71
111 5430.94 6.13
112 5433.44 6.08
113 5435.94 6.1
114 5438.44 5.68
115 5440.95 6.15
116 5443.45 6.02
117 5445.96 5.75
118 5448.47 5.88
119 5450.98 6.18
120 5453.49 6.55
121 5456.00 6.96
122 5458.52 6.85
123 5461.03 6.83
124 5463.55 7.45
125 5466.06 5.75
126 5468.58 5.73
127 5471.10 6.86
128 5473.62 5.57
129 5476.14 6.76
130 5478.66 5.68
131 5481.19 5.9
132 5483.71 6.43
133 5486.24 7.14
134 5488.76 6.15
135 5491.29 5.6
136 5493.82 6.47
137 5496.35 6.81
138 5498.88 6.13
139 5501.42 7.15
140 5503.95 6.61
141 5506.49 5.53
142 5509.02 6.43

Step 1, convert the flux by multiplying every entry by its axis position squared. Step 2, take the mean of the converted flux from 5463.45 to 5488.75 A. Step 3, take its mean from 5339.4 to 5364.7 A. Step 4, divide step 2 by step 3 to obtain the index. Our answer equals 1.2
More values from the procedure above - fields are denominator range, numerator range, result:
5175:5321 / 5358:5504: 1.14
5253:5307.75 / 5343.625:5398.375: 1.09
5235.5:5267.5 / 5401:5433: 1.09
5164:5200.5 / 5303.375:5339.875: 1.10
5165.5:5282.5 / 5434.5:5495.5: 1.15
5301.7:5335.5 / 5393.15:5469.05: 1.09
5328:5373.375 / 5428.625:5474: 1.06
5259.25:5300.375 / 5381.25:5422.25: 1.10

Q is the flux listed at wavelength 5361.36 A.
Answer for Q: 5.26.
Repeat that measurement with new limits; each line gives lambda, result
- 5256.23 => 6.09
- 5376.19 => 7.05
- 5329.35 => 6.49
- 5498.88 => 6.13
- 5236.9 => 5.54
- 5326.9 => 5.13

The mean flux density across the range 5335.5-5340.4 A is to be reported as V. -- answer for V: 6.17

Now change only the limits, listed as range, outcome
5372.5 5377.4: 7.16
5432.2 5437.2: 6.1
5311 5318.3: 5.78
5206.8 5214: 6.02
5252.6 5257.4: 6.02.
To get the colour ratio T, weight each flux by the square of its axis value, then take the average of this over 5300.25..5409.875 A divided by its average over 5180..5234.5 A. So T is 1.10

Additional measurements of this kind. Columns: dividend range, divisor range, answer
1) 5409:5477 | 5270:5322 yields 1.11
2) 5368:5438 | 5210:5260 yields 1.15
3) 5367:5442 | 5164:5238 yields 1.17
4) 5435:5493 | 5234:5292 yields 1.13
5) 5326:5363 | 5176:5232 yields 1.04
